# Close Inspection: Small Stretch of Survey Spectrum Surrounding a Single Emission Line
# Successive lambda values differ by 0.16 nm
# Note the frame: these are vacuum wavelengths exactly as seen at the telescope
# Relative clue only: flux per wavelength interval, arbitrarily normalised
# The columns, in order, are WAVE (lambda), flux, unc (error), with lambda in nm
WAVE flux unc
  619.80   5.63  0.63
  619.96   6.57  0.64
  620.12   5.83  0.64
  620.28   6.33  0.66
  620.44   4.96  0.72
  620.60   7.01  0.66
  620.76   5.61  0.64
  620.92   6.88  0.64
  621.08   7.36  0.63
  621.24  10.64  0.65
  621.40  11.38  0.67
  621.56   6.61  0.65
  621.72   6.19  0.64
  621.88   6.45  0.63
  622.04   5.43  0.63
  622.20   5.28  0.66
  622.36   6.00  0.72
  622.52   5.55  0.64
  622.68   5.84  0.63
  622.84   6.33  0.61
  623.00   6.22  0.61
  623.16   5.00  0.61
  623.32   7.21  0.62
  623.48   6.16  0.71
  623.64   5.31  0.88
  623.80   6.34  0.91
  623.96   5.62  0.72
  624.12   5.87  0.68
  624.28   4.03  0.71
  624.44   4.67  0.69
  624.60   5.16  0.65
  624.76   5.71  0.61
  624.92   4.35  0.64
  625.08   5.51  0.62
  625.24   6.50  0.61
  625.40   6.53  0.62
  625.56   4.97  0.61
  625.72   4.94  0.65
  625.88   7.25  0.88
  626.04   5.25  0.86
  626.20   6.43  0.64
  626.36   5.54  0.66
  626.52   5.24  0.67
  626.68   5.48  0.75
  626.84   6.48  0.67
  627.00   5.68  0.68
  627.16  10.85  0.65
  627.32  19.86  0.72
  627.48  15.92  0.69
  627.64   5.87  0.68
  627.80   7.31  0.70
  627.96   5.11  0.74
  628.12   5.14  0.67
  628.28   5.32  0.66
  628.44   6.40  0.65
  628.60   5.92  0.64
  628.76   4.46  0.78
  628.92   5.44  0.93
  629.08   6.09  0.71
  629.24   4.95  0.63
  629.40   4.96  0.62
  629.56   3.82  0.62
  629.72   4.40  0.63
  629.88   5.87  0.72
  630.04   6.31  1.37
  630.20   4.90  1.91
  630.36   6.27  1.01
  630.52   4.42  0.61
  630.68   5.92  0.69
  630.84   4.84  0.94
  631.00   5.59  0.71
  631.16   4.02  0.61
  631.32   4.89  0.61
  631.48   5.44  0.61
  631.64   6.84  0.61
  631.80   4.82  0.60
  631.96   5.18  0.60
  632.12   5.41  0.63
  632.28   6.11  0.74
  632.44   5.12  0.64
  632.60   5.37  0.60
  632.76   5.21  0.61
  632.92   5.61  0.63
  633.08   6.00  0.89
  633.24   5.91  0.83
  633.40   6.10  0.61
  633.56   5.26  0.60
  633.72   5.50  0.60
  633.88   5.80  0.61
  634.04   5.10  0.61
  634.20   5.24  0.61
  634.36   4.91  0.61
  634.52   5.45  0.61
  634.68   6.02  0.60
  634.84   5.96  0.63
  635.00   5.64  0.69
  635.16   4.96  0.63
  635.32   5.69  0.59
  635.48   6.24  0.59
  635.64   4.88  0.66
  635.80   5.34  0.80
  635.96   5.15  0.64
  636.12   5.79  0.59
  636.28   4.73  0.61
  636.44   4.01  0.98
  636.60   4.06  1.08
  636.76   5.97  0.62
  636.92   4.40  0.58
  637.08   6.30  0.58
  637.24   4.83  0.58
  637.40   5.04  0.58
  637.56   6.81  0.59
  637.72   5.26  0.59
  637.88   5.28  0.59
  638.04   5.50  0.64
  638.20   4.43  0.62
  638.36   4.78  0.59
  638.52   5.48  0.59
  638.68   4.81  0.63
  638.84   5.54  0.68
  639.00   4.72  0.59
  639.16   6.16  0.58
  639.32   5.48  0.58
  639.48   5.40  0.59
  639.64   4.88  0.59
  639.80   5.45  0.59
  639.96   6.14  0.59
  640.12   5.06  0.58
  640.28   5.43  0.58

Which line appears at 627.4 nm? [O III] 5007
